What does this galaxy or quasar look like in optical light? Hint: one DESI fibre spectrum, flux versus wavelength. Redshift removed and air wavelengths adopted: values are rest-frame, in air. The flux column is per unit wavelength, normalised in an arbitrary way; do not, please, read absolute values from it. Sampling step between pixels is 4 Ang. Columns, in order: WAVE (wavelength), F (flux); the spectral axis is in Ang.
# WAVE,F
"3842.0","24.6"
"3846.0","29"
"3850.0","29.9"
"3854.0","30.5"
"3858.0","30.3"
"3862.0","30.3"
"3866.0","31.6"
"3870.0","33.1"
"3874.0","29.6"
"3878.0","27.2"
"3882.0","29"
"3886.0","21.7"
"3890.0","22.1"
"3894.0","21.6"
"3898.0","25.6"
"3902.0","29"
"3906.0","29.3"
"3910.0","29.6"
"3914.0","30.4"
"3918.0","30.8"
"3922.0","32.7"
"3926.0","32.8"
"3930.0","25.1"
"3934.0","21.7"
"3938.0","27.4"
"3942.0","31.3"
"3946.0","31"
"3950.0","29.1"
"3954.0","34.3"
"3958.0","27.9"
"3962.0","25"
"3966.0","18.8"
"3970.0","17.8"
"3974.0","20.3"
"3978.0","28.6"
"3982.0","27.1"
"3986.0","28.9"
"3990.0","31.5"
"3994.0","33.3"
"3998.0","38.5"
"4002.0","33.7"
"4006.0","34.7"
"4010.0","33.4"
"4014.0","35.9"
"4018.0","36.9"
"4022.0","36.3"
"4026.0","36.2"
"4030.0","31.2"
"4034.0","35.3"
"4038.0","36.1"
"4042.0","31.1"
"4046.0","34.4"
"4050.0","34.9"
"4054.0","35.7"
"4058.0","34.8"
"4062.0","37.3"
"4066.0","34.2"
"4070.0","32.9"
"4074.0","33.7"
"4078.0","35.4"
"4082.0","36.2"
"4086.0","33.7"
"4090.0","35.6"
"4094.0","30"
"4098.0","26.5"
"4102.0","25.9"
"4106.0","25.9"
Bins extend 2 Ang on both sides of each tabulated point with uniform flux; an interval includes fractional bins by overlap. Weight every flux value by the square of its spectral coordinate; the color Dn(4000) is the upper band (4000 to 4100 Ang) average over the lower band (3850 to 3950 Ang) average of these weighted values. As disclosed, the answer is 1.29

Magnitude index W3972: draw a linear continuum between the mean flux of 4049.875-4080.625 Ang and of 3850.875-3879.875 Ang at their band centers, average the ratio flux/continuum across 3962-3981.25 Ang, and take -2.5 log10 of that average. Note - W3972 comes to 0.43 mag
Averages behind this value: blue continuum 30.4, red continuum 34.9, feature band 22.1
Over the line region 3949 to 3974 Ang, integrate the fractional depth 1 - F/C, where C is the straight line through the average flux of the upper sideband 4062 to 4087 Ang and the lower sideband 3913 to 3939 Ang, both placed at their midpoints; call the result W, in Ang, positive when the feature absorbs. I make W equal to 4.3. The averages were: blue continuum 28.7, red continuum 34.6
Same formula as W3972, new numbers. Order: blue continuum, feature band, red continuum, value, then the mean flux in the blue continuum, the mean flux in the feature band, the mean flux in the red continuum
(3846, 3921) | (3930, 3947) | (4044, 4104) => 0.10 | 28.5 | 27.3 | 33.4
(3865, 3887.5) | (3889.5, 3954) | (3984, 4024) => 0.08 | 28.7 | 28.4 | 34.3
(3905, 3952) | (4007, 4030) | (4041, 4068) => -0.07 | 29.3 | 35.3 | 34.8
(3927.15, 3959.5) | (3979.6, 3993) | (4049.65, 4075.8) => 0.05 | 28.6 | 29.5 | 34.8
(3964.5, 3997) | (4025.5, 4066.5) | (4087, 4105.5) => -0.23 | 26.3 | 34.6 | 29.4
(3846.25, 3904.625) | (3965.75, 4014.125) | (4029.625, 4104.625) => 0.06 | 28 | 29.6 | 33.4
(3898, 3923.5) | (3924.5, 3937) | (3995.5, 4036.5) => 0.17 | 29.9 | 26.4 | 35.2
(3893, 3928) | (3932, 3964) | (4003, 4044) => 0.10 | 29.3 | 28.5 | 34.7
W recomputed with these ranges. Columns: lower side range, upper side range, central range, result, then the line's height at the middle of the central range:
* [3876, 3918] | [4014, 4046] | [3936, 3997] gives 6.4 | 30.9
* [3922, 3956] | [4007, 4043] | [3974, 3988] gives 2.2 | 32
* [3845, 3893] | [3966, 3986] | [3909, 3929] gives -3.7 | 26.2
